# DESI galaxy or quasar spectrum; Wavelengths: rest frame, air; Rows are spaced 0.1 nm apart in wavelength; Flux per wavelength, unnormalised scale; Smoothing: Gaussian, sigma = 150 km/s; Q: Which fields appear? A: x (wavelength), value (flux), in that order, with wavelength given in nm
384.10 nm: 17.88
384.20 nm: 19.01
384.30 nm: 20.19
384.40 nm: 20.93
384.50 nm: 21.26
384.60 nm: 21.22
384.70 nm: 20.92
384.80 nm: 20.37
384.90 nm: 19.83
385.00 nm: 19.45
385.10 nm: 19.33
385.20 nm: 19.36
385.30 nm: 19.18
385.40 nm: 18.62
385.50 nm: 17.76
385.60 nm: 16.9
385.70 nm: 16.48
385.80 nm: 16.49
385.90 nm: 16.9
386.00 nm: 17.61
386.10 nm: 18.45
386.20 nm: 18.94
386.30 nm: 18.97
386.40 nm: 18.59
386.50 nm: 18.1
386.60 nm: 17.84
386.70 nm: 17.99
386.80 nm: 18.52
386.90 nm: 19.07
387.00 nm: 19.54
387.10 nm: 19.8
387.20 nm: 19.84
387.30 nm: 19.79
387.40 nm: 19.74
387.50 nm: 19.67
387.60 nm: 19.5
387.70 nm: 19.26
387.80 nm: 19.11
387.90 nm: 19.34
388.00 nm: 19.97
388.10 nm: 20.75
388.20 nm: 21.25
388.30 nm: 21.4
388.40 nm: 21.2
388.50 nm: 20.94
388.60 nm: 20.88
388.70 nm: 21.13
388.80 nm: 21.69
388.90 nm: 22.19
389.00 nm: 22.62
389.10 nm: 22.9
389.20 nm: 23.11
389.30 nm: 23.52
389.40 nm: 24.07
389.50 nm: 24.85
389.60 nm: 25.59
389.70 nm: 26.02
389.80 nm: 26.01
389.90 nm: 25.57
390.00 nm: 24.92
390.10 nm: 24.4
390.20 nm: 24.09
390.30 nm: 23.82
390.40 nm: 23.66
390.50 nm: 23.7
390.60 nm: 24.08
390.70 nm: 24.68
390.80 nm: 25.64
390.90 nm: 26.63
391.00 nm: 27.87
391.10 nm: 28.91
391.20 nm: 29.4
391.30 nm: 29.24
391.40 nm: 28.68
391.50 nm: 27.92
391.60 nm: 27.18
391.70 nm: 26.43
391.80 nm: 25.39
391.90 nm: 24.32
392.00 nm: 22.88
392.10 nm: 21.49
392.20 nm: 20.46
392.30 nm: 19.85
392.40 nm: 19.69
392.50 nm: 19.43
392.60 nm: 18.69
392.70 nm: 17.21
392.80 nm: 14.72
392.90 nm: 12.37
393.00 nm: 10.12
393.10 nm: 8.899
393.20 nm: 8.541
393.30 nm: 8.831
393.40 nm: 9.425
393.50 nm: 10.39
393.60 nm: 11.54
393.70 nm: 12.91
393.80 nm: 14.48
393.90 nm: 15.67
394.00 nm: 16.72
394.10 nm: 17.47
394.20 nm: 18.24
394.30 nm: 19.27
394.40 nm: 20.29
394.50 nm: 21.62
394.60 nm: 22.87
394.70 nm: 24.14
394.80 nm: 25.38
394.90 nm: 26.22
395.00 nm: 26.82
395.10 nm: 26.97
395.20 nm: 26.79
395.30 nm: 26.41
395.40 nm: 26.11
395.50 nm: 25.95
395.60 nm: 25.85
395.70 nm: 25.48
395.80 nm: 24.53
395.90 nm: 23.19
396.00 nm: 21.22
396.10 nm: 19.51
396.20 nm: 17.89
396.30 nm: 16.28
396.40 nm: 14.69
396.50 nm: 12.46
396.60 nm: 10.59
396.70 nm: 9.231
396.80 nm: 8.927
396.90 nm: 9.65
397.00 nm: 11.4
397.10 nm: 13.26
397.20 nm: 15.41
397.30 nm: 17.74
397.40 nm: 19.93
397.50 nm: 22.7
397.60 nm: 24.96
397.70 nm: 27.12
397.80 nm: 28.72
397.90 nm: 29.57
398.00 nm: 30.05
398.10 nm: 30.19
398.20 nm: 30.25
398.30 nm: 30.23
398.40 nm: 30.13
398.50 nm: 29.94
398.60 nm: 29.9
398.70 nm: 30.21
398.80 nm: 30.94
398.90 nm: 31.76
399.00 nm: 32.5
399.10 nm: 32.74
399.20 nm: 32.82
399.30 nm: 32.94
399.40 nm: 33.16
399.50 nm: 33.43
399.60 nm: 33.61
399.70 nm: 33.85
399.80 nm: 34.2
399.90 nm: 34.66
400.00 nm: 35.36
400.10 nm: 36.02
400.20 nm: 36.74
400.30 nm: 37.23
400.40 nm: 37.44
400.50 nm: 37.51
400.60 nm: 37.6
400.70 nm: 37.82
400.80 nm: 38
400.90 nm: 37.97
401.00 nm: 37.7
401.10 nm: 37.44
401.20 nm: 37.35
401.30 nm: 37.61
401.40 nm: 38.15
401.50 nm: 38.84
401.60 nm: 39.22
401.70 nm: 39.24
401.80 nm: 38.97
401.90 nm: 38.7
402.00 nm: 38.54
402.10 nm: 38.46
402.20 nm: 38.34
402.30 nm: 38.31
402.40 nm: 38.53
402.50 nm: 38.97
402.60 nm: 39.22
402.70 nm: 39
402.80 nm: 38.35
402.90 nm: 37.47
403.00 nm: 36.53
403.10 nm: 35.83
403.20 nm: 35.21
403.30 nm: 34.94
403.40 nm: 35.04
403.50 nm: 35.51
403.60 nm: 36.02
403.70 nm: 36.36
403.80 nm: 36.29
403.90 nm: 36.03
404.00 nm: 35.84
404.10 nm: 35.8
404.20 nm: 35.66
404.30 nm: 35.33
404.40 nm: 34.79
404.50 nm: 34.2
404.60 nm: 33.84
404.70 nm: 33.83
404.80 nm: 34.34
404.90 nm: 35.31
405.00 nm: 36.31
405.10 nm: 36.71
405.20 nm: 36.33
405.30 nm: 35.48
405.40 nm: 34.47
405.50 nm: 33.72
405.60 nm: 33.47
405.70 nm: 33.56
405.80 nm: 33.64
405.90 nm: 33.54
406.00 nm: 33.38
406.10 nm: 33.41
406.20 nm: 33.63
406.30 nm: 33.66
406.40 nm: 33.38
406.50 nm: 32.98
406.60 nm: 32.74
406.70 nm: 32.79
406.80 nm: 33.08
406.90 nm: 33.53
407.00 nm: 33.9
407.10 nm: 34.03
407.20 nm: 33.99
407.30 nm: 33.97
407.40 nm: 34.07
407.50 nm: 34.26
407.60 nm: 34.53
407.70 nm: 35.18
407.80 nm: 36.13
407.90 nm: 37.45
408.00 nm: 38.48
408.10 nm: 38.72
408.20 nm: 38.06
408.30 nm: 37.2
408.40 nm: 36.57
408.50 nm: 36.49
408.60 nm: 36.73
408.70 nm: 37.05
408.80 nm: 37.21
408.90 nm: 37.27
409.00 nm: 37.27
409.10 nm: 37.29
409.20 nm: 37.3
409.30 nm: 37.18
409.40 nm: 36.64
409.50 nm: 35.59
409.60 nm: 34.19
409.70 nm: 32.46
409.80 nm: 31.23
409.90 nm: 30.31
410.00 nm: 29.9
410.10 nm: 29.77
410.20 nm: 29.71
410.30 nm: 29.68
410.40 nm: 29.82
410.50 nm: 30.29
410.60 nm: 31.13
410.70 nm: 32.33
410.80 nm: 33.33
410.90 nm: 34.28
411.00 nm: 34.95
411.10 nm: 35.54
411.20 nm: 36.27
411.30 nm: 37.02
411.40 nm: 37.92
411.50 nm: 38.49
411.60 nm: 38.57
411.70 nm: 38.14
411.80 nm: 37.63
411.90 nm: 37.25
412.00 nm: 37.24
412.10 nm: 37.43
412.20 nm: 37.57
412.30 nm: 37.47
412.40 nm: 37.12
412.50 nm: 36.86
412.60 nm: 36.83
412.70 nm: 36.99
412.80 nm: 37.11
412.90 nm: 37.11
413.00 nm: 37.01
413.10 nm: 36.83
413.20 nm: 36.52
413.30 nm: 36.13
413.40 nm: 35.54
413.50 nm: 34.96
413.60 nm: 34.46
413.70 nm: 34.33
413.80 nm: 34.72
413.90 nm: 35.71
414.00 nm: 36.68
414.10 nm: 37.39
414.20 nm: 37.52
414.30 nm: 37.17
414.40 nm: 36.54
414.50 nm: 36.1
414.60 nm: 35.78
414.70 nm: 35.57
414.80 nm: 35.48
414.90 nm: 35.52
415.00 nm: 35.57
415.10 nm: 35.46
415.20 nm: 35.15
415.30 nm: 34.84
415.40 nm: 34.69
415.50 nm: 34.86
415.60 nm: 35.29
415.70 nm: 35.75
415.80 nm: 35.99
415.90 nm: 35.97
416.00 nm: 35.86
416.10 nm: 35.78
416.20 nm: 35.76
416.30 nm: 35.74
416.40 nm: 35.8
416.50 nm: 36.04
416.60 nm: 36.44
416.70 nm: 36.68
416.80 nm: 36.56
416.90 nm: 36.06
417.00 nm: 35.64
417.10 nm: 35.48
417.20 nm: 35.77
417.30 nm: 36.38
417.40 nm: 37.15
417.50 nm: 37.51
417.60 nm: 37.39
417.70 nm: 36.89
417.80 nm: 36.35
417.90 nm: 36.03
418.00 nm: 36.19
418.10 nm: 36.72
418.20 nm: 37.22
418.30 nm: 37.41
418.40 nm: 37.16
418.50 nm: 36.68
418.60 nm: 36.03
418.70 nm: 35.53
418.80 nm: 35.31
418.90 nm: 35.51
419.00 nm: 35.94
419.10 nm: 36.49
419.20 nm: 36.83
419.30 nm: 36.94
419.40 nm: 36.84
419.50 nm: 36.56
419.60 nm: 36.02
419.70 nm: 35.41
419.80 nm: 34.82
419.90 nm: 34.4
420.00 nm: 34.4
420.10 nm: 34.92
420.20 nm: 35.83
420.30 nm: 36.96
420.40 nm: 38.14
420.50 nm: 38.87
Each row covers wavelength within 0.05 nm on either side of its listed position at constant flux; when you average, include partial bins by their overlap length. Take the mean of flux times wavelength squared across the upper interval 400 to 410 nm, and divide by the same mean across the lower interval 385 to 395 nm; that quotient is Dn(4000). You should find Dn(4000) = 1.89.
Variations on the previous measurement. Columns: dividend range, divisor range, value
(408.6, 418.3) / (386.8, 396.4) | 1.86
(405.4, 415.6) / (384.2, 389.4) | 2.00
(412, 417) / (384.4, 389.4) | 2.09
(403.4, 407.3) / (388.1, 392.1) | 1.52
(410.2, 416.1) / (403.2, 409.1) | 1.05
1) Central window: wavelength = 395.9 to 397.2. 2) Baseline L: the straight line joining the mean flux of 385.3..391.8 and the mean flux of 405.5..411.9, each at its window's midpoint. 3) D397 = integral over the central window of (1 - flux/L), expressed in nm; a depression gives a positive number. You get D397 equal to 0.617 nm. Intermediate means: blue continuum 22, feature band 14.2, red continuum 34.7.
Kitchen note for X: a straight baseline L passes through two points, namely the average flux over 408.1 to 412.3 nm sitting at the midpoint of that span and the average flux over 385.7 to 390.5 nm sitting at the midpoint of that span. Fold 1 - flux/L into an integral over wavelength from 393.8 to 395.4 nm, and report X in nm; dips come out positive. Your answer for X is 0.19 nm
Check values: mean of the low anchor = 21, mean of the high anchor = 35.2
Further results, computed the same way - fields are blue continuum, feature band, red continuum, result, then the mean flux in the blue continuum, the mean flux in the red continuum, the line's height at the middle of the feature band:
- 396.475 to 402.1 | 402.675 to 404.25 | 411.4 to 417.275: -0.21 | 30.4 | 36.3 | 32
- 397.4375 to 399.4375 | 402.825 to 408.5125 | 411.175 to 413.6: -0.24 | 30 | 37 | 33.6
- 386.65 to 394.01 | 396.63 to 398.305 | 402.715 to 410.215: 0.40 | 20.9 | 35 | 27.1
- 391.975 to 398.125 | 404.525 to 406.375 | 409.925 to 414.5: -0.35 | 19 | 35.4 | 28.9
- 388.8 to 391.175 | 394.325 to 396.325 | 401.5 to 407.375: 0.35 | 24.7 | 35.6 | 28.7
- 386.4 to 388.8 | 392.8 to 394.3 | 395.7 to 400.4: 0.67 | 19.8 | 25.8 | 23.2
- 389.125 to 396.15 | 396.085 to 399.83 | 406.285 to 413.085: 0.24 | 21.8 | 35.2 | 26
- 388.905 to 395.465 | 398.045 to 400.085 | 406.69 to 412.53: -0.39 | 21.7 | 35.2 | 27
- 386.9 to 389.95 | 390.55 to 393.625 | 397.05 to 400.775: 0.52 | 21.7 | 30.7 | 24.8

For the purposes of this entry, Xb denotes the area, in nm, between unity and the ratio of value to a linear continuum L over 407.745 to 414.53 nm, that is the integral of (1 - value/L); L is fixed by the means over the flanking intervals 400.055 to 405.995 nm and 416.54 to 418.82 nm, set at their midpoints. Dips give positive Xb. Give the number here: 0.15 nm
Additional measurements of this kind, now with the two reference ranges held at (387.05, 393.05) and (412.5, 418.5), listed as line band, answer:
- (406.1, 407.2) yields -0.07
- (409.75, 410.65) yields 0.08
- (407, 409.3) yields -0.29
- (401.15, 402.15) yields -0.34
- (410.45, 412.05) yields -0.08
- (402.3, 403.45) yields -0.31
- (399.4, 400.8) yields -0.40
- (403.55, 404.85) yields -0.22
